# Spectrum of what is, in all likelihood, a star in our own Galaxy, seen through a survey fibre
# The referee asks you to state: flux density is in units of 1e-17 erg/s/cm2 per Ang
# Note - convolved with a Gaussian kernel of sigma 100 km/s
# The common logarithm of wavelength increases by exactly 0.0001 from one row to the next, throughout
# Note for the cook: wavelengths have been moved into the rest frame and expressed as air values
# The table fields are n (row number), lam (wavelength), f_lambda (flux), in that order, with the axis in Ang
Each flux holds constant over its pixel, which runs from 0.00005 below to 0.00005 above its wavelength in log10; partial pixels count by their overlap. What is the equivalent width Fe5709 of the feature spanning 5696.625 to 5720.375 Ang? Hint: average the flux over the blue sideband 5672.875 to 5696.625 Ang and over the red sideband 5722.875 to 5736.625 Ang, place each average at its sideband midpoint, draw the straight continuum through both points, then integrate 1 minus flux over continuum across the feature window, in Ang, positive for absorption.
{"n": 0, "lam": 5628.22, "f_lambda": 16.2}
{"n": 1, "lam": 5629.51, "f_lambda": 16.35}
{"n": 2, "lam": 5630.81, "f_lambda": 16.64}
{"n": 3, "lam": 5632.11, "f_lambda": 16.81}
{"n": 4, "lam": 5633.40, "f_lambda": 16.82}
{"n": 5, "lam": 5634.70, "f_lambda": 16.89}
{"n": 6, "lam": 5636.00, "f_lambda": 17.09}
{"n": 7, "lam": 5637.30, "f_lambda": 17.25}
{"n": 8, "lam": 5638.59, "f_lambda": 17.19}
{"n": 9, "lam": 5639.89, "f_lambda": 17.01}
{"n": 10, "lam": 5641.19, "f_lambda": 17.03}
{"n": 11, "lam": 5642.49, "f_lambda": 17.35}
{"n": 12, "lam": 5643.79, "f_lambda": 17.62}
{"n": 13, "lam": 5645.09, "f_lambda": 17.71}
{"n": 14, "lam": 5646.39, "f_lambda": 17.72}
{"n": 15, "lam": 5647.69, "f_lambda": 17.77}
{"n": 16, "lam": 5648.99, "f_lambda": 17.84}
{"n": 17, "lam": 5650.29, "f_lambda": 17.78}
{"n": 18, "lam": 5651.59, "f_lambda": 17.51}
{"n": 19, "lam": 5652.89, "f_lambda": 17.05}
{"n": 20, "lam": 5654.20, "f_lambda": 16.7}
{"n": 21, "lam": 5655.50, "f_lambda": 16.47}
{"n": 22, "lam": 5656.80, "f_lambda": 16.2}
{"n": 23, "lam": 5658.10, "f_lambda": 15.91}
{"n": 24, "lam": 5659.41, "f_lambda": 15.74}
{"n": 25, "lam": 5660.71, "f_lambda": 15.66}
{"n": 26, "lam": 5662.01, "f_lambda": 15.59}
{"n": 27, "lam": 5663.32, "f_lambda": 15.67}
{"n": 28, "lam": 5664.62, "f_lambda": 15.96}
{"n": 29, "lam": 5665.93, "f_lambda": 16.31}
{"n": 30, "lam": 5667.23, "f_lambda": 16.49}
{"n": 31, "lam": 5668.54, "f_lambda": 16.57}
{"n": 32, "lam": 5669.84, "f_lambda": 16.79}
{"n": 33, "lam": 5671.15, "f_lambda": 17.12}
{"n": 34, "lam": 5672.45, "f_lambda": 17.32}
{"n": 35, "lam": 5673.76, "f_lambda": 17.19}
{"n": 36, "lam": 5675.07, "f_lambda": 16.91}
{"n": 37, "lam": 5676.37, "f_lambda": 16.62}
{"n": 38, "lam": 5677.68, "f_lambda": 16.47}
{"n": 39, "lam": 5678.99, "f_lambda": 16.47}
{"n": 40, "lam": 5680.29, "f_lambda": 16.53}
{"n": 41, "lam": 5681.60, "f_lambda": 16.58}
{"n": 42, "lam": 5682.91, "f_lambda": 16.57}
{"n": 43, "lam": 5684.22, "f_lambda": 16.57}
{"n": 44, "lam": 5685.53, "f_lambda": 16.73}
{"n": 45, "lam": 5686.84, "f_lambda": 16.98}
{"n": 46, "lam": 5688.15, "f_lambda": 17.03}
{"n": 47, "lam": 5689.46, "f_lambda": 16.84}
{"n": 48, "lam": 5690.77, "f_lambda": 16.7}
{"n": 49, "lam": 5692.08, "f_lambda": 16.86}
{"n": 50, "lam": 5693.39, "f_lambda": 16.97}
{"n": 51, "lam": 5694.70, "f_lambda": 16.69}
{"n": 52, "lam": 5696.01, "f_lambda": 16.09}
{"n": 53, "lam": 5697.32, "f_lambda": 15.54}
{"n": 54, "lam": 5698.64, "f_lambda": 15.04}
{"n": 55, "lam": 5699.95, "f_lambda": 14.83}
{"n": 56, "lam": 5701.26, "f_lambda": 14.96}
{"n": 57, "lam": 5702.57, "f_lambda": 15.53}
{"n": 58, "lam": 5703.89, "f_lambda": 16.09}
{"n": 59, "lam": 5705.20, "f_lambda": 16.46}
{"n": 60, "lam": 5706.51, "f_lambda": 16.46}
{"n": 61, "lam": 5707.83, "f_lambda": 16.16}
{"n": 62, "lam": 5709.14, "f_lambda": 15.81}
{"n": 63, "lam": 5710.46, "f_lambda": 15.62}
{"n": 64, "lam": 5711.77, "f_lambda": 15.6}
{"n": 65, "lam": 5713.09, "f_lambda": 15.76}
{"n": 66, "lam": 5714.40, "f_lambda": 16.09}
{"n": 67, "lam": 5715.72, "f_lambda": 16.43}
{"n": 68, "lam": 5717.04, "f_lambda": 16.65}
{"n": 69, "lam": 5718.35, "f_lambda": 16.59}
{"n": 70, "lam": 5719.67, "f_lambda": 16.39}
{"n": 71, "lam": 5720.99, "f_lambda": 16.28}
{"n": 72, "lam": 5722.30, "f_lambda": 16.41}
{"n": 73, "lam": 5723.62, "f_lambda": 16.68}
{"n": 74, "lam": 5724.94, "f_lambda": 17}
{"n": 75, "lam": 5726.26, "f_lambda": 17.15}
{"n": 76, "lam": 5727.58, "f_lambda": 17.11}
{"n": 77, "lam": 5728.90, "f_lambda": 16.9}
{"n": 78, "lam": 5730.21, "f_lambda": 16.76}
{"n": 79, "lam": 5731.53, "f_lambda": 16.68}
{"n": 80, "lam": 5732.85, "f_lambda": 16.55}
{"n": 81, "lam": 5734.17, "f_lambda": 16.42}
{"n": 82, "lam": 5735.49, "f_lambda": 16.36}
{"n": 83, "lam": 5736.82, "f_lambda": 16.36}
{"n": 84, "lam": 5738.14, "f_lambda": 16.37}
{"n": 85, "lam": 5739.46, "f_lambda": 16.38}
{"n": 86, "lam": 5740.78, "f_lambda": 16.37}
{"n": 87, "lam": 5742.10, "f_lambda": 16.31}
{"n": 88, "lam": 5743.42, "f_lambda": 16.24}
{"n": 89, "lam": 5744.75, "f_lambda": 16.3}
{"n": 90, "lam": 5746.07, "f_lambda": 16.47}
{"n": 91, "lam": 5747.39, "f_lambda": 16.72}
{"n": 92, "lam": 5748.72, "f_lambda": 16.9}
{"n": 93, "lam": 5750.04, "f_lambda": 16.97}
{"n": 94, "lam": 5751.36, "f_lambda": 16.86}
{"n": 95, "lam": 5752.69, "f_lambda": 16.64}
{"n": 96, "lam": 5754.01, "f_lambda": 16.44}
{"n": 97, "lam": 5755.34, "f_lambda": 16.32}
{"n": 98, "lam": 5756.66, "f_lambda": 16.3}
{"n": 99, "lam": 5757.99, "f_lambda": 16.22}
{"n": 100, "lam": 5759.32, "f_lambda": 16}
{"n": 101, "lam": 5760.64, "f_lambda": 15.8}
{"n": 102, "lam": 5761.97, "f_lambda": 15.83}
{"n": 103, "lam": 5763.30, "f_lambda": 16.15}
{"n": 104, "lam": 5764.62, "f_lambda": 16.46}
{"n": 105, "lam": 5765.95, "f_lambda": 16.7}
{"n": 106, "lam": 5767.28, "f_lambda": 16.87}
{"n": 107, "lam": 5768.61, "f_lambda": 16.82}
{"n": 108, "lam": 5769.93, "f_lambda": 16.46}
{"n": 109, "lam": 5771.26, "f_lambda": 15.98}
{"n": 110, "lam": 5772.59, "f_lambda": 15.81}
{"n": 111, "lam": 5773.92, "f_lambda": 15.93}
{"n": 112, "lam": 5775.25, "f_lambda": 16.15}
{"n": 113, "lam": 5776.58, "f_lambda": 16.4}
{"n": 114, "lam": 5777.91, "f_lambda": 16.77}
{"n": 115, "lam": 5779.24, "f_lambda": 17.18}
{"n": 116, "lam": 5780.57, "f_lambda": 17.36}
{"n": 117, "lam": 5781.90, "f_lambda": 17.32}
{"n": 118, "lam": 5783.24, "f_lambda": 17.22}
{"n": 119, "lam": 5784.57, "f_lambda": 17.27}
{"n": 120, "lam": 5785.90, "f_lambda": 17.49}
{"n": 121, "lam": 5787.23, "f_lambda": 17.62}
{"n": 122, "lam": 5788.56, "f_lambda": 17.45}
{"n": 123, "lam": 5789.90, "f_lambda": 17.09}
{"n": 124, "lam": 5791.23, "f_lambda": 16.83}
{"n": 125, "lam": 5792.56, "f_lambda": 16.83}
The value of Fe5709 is 1.2 Ang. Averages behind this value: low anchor 16.7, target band 15.9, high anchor 16.7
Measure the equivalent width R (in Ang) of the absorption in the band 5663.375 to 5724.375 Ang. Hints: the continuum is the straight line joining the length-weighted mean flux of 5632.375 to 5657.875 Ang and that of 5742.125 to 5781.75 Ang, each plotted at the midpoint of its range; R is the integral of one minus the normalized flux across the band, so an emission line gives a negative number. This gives 1.9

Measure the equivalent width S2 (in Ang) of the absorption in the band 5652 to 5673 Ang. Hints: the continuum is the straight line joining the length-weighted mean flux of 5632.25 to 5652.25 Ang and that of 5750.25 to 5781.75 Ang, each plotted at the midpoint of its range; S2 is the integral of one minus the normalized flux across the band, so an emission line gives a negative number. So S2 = 1.0 Ang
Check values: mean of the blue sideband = 17.4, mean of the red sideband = 16.4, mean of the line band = 16.4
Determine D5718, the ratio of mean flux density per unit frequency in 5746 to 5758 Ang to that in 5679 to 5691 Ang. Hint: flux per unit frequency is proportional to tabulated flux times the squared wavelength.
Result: 1.02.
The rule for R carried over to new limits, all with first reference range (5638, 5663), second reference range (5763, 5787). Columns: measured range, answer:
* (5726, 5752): 0.3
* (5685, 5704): 0.7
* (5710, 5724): 0.5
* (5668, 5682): 0.1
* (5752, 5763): 0.4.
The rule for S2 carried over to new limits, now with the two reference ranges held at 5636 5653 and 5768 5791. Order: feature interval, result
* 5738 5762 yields 0.8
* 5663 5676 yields 0.5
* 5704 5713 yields 0.6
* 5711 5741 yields 1.0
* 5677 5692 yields 0.5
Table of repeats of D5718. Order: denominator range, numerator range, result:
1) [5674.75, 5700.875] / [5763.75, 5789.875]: 1.06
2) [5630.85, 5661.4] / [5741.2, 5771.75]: 1.00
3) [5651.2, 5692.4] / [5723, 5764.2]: 1.02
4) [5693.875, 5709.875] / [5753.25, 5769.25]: 1.05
